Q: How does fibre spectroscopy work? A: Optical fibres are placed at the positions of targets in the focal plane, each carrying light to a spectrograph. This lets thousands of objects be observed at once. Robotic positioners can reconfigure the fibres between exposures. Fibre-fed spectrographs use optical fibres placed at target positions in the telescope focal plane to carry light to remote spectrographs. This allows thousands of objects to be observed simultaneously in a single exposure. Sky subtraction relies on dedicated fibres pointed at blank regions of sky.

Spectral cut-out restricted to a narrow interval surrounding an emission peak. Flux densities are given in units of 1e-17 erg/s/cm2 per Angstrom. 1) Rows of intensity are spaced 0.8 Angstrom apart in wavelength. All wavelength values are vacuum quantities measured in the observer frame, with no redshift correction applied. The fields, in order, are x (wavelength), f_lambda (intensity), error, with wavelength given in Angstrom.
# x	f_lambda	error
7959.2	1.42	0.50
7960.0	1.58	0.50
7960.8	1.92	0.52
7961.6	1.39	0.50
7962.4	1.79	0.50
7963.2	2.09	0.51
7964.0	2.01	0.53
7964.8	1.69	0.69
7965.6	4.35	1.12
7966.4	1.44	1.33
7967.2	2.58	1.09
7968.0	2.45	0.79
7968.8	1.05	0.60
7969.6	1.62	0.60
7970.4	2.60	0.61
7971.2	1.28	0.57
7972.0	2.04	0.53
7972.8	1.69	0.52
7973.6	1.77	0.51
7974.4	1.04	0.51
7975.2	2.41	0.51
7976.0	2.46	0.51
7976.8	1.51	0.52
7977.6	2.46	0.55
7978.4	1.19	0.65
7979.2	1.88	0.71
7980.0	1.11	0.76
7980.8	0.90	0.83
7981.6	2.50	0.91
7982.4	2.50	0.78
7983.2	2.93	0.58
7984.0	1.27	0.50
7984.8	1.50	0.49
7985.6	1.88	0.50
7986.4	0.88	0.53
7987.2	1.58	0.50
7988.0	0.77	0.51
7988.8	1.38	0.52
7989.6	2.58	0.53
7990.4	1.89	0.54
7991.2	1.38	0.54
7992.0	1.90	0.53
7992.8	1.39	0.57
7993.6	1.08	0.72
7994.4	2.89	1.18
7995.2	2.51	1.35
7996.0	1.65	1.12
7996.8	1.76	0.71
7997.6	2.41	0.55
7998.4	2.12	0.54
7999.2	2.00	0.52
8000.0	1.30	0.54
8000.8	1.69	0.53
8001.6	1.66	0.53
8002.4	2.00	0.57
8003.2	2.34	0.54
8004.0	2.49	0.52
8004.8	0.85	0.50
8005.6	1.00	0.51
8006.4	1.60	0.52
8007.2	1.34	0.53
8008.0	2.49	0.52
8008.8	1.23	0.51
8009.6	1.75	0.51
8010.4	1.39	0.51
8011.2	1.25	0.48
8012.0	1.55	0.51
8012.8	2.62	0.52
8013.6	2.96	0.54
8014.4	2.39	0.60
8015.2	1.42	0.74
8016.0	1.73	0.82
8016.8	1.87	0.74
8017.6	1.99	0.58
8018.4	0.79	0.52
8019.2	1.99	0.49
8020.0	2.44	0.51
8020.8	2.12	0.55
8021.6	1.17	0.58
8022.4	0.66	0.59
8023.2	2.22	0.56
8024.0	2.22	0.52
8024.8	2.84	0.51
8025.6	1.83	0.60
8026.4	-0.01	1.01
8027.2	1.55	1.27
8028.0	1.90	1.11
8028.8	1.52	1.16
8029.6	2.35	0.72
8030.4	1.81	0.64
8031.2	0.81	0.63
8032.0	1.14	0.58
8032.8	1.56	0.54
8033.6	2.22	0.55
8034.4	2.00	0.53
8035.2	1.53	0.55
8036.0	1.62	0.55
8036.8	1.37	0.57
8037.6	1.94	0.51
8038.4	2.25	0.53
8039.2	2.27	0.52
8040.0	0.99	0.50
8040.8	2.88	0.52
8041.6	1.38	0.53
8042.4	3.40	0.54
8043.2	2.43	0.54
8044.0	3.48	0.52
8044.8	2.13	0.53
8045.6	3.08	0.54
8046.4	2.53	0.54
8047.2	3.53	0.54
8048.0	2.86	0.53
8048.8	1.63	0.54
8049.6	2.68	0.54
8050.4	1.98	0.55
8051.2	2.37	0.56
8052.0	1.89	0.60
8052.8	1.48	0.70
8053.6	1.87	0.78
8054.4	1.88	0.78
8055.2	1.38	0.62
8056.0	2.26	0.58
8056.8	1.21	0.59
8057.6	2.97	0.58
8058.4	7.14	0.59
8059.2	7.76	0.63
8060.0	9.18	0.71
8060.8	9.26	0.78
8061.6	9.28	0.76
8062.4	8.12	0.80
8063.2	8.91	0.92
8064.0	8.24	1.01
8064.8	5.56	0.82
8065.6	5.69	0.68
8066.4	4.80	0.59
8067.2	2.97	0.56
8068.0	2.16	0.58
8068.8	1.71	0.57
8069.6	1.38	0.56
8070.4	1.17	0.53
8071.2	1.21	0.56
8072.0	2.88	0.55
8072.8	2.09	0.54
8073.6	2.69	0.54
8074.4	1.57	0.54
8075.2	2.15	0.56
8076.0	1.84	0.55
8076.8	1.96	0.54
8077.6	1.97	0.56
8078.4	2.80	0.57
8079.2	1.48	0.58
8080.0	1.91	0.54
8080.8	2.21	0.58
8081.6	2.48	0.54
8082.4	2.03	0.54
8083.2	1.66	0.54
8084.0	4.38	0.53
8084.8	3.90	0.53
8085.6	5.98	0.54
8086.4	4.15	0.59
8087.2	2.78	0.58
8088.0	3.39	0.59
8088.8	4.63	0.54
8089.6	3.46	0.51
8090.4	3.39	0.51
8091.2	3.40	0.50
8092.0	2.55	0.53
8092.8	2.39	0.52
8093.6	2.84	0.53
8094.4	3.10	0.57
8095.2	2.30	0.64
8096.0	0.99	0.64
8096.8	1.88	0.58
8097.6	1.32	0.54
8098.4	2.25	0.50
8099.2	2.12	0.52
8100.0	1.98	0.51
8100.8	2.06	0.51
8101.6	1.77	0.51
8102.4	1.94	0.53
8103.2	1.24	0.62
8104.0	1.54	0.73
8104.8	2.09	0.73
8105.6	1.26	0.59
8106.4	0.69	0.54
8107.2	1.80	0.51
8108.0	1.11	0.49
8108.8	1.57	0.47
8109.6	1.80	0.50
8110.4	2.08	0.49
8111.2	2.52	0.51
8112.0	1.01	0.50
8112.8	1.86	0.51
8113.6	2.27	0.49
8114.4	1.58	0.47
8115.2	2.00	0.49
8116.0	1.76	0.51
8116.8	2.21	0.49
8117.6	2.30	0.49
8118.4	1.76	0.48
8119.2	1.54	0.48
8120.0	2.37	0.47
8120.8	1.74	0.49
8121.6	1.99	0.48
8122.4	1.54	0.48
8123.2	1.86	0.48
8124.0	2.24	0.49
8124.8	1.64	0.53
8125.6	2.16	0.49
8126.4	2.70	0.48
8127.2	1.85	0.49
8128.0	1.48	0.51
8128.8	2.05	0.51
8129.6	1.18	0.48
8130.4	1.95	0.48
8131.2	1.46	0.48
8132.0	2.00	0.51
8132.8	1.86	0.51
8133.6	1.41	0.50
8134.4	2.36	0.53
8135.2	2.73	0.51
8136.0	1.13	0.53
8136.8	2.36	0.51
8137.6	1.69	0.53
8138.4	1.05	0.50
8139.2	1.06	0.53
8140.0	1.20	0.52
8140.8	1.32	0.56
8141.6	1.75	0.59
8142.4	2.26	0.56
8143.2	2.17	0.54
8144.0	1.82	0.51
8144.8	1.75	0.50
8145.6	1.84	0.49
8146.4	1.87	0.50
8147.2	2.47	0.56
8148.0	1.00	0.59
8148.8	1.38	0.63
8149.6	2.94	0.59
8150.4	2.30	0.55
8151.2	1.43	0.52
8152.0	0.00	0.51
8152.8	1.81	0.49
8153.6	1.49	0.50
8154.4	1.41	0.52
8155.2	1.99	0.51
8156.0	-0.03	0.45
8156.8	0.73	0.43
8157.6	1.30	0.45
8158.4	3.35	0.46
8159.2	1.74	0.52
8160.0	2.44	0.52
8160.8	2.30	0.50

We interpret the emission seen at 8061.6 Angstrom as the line H-alpha 6563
